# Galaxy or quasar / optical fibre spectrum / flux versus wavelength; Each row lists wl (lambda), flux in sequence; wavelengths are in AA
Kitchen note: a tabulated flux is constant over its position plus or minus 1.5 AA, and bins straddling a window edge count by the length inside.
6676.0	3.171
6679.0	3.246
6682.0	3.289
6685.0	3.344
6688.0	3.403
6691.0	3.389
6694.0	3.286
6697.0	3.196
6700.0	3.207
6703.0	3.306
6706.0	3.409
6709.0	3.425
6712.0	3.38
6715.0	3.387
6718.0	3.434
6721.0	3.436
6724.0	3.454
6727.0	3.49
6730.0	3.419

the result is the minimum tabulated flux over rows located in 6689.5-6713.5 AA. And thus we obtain 3.196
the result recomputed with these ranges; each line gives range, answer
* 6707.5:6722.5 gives 3.38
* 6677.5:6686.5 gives 3.246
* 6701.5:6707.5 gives 3.306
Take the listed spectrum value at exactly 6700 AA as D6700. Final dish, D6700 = 3.207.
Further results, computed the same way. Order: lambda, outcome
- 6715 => 3.387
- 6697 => 3.196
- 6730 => 3.419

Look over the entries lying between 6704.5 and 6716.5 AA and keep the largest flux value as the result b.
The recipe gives 3.425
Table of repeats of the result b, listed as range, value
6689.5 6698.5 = 3.389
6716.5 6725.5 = 3.454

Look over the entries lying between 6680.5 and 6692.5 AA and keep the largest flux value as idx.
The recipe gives 3.403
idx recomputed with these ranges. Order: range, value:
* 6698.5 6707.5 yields 3.409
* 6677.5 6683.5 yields 3.289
